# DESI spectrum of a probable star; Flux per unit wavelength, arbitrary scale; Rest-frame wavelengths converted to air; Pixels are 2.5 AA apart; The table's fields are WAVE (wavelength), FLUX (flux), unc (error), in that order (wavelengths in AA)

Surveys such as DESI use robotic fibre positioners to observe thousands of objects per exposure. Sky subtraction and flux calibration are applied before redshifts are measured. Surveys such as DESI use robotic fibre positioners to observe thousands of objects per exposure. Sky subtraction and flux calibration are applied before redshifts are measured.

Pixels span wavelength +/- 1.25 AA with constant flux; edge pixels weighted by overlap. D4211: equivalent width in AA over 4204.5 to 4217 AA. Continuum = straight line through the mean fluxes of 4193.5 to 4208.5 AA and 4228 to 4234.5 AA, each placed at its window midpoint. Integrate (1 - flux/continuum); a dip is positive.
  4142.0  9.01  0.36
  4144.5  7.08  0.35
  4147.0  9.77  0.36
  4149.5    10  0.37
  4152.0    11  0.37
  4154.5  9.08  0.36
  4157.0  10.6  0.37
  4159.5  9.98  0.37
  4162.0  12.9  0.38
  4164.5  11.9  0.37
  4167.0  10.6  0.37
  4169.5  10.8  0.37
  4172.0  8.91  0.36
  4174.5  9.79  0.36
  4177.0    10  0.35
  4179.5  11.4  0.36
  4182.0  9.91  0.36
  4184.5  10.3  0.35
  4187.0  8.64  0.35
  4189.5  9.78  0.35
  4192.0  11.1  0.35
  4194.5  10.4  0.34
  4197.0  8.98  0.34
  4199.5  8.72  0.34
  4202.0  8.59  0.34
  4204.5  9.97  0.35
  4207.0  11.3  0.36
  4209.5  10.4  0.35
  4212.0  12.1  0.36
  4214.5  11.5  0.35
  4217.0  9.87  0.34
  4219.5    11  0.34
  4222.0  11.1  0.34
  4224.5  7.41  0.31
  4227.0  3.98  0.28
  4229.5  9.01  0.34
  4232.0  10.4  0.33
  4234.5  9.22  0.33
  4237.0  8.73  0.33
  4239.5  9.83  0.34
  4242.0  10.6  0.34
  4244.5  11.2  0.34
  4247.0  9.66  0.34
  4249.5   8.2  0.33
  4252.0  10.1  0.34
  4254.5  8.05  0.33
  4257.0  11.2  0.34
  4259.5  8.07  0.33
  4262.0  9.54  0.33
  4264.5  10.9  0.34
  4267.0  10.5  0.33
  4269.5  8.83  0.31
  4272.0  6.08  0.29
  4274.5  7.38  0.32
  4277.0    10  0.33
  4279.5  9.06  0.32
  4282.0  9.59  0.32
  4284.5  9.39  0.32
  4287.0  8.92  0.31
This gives -1.92 AA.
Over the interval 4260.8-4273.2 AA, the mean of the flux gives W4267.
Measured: 9.18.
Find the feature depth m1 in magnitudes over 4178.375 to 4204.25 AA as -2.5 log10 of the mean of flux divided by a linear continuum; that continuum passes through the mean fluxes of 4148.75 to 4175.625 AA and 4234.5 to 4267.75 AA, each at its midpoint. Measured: 0.051 mag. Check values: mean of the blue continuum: 10.5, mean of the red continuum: 9.71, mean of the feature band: 9.78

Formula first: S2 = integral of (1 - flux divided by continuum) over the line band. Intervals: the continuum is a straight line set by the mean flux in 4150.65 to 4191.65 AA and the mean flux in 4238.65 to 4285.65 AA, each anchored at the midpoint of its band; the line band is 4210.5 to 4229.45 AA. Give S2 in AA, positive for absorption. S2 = 0.6 AA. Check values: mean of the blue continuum 10.4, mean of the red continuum 9.37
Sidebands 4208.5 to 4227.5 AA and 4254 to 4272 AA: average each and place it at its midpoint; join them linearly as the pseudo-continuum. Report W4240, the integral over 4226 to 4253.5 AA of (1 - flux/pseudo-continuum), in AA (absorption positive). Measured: 1.2 AA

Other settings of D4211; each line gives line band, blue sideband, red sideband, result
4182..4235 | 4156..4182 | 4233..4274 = 1.8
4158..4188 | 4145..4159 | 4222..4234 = -3.2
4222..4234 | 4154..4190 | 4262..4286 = 1.9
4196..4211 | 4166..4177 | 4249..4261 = 0.0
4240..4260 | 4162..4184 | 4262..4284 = -0.6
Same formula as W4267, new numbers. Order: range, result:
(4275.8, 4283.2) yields 9.55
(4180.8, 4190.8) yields 9.66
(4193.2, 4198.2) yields 9.71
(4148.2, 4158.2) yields 10.2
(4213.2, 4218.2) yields 10.7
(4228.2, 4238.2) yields 9.32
